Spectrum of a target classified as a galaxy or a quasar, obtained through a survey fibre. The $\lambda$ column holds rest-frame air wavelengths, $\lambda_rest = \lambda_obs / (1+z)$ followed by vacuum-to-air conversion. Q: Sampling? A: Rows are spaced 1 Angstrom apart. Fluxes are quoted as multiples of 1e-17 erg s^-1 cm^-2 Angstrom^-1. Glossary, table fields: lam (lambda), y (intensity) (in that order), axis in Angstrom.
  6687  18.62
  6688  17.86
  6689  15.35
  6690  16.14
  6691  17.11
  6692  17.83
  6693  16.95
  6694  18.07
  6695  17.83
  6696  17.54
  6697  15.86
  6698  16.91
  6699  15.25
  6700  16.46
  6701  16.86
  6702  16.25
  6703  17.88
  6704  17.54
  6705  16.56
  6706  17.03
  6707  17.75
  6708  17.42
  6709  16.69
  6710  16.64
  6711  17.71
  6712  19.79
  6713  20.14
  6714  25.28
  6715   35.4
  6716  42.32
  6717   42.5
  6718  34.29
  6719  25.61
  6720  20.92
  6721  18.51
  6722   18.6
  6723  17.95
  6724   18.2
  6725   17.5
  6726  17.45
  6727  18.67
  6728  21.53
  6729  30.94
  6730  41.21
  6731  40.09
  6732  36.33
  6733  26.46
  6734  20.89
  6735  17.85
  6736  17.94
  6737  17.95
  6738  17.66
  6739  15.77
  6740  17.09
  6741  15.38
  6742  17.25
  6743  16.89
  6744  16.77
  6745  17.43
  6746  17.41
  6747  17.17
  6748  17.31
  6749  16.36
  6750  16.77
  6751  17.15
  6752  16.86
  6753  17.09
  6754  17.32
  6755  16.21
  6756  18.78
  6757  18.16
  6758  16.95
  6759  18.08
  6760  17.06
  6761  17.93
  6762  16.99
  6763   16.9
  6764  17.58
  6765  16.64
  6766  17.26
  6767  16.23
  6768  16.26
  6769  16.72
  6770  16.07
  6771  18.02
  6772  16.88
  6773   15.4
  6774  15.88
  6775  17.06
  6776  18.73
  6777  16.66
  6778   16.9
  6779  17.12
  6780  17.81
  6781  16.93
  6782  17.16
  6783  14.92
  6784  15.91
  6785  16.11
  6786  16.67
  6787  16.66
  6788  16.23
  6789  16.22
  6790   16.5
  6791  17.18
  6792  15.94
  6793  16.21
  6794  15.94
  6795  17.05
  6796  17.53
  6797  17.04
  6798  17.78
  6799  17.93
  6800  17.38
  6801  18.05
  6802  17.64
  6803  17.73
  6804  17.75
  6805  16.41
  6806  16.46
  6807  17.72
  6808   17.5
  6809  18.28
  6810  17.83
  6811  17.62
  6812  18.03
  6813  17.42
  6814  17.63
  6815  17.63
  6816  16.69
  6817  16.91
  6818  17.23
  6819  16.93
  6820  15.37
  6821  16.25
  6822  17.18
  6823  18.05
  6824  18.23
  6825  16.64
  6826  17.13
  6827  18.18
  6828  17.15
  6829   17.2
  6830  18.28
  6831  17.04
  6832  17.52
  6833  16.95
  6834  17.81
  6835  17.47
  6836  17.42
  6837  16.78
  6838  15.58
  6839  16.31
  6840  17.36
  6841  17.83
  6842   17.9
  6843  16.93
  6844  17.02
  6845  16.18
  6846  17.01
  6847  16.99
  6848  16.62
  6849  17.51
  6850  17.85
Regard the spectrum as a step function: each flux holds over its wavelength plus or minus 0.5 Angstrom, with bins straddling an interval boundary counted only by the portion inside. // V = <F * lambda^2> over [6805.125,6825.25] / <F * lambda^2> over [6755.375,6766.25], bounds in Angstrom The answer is 1.00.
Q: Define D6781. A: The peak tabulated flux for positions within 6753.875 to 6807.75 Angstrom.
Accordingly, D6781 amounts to 18.78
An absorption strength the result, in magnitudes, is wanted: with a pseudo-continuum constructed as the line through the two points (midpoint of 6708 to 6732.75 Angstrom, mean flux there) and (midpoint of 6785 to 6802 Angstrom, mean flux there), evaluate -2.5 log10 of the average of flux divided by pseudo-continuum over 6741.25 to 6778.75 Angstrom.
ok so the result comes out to 0.213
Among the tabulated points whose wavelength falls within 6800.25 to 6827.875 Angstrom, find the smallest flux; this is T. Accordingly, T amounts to 15.37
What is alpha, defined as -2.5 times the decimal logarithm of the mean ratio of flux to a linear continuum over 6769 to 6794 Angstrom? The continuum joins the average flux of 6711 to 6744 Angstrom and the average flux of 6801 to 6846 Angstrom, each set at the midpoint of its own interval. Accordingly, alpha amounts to 0.20 mag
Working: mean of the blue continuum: 23.7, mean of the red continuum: 17.3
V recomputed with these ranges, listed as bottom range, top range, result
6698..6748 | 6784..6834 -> 0.82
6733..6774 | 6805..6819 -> 1.03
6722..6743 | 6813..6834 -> 0.80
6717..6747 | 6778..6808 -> 0.78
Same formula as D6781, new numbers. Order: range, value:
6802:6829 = 18.28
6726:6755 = 41.21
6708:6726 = 42.5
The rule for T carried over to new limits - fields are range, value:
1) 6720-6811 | 14.92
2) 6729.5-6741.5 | 15.38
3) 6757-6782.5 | 15.4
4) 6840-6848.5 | 16.18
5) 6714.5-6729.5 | 17.45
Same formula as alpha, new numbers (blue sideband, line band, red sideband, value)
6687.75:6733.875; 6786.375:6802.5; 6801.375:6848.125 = 0.09 mag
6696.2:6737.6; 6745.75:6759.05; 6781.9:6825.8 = 0.17 mag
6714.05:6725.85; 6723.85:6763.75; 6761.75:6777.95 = 0.11 mag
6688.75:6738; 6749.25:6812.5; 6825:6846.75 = 0.12 mag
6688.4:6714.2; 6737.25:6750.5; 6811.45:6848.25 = 0.03 mag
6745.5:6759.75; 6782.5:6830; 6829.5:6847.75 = 0.01 mag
